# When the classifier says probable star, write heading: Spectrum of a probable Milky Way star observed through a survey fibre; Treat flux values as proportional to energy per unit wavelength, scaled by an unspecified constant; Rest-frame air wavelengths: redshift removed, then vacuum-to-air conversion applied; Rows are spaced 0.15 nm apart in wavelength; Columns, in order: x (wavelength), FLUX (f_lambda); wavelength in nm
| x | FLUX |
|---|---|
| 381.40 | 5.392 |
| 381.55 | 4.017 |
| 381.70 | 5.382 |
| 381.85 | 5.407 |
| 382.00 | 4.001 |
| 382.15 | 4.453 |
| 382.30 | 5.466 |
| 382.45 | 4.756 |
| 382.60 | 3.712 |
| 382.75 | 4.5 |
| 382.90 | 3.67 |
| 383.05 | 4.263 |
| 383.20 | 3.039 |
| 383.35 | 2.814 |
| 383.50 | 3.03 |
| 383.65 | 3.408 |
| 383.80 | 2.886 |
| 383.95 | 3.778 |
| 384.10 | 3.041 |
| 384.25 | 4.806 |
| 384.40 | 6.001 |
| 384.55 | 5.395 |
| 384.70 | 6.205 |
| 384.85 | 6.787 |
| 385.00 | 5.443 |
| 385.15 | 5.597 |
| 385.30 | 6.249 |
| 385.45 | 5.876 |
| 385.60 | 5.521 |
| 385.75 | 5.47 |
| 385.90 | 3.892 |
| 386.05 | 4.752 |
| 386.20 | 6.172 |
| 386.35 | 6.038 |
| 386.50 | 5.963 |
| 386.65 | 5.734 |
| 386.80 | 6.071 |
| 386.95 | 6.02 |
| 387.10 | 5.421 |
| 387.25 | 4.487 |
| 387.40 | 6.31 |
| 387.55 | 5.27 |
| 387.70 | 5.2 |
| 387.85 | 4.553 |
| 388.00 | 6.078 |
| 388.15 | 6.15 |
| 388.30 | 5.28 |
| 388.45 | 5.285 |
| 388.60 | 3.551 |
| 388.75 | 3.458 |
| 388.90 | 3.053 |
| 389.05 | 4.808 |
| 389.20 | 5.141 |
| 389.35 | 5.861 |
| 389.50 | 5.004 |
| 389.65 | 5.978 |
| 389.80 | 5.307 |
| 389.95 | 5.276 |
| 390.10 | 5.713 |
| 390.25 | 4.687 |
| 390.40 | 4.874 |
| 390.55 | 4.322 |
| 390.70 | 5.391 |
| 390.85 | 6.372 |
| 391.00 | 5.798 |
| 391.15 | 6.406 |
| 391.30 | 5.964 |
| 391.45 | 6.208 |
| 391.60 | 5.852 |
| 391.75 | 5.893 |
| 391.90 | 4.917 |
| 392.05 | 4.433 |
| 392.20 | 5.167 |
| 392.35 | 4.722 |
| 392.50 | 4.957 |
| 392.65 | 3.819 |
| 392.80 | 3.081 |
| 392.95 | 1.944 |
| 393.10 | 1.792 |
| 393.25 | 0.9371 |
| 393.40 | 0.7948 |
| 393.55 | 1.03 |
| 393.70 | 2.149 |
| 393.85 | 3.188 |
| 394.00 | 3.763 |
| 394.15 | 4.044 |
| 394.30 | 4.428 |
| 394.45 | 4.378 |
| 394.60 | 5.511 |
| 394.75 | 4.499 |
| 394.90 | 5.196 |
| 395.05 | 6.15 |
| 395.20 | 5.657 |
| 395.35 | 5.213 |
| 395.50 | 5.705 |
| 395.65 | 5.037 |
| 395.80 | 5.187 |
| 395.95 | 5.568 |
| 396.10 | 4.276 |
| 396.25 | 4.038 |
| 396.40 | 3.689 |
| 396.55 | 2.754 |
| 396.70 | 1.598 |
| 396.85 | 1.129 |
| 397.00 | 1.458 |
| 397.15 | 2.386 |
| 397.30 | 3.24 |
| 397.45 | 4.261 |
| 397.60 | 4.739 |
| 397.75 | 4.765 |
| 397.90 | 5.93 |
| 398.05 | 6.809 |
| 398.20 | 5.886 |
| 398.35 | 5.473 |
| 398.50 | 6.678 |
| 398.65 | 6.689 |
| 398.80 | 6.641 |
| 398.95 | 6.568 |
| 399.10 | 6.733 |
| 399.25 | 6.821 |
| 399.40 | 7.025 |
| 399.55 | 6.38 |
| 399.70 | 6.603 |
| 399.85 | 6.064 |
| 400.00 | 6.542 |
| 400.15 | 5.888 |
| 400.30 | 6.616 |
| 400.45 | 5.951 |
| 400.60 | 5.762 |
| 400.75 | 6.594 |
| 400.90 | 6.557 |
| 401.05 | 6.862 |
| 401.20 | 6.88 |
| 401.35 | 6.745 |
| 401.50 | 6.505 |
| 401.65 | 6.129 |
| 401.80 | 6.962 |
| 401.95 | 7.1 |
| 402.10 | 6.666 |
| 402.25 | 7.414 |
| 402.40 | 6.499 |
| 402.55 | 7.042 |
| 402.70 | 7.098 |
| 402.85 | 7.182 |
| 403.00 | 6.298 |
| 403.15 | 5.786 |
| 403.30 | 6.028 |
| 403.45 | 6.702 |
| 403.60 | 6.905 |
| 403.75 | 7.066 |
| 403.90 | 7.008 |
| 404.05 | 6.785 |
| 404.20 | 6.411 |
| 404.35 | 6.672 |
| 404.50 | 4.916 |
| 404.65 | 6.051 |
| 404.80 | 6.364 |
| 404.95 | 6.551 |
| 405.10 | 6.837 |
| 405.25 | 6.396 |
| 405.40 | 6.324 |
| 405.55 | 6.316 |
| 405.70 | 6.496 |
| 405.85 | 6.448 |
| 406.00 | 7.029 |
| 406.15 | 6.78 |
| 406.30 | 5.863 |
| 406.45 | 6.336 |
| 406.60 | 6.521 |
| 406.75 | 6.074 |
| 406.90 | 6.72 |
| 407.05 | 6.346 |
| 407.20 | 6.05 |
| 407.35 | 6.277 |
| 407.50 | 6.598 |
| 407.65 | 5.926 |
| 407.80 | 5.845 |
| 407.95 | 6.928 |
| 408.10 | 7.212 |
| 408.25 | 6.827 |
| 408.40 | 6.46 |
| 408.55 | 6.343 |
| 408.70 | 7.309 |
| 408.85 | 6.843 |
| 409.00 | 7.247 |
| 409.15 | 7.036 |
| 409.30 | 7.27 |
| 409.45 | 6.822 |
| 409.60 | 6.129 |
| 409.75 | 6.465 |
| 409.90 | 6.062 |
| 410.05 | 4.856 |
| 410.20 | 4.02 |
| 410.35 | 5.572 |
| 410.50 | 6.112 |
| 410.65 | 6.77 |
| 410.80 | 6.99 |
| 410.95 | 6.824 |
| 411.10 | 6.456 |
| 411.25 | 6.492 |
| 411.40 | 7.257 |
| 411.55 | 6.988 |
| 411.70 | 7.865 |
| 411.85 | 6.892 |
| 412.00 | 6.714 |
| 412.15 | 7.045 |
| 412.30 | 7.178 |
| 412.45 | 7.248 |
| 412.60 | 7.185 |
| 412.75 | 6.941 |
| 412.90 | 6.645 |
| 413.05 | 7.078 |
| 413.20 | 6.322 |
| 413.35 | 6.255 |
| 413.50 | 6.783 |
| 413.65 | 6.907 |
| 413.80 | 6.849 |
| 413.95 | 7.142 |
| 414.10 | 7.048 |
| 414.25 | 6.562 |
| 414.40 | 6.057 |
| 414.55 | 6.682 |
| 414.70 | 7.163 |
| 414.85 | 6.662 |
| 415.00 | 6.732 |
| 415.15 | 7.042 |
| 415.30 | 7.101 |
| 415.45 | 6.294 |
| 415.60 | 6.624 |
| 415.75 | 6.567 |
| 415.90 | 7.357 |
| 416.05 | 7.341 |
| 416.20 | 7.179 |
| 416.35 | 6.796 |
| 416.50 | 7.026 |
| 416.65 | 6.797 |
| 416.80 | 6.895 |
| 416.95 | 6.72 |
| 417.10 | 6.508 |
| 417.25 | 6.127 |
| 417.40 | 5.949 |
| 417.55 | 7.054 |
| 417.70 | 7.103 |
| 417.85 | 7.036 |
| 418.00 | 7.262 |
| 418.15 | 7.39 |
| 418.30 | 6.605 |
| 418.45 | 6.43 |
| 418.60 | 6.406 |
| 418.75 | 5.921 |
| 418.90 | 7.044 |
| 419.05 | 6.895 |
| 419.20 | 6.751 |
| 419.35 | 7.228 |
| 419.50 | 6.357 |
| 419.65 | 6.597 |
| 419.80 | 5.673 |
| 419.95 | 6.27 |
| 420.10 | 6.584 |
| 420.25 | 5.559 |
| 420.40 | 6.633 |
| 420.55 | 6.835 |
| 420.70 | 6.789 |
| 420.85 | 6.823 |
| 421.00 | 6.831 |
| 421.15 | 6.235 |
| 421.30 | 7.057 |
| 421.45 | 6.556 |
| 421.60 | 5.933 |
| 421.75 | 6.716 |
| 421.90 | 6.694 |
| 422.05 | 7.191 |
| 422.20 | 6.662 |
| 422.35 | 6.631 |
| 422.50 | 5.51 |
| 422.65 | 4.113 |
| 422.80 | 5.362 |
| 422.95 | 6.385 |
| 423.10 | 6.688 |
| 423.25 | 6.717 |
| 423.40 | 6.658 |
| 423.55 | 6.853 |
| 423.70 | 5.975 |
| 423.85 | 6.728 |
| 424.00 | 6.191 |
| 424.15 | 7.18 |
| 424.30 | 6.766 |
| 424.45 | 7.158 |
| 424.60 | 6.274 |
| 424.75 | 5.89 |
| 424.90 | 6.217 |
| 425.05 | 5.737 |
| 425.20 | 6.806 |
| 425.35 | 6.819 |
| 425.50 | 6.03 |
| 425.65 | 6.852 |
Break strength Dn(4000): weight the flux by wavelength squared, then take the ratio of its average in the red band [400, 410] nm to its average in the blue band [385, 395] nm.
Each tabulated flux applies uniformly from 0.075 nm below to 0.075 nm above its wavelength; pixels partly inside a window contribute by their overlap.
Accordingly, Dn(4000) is 1.5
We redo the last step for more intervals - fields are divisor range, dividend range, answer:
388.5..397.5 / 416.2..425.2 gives 1.75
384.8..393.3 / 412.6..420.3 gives 1.51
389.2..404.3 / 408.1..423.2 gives 1.37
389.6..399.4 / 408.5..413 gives 1.56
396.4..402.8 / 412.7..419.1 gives 1.27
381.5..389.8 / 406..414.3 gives 1.52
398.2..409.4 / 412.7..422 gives 1.09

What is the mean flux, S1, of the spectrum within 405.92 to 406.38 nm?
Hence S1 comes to 6.55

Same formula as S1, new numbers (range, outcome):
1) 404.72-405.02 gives 6.45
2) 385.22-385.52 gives 6.06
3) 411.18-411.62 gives 6.92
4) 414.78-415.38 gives 6.88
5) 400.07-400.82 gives 6.16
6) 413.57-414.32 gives 6.9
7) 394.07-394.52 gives 4.28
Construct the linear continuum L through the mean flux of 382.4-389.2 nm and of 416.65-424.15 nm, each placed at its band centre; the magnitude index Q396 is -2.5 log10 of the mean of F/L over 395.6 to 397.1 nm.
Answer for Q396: 0.49 mag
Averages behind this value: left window 4.89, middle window 3.43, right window 6.52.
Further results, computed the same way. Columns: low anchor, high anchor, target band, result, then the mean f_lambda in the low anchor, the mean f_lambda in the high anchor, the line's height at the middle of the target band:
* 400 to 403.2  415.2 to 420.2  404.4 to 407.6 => 0.05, 6.6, 6.72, 6.63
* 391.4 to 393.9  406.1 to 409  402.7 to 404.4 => -0.16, 3.56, 6.5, 5.71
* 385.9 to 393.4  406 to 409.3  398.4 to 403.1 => -0.11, 4.96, 6.58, 5.96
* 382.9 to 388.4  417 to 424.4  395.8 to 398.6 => 0.30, 5.06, 6.52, 5.55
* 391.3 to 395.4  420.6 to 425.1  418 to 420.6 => -0.07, 4.09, 6.42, 6.14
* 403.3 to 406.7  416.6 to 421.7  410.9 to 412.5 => -0.07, 6.48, 6.61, 6.54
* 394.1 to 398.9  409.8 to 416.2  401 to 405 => -0.21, 4.67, 6.69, 5.46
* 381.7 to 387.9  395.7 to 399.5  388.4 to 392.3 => -0.06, 4.92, 4.83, 4.88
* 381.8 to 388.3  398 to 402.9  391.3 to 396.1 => 0.35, 4.97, 6.58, 5.88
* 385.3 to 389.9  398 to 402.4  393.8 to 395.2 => 0.27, 5.27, 6.53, 5.96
